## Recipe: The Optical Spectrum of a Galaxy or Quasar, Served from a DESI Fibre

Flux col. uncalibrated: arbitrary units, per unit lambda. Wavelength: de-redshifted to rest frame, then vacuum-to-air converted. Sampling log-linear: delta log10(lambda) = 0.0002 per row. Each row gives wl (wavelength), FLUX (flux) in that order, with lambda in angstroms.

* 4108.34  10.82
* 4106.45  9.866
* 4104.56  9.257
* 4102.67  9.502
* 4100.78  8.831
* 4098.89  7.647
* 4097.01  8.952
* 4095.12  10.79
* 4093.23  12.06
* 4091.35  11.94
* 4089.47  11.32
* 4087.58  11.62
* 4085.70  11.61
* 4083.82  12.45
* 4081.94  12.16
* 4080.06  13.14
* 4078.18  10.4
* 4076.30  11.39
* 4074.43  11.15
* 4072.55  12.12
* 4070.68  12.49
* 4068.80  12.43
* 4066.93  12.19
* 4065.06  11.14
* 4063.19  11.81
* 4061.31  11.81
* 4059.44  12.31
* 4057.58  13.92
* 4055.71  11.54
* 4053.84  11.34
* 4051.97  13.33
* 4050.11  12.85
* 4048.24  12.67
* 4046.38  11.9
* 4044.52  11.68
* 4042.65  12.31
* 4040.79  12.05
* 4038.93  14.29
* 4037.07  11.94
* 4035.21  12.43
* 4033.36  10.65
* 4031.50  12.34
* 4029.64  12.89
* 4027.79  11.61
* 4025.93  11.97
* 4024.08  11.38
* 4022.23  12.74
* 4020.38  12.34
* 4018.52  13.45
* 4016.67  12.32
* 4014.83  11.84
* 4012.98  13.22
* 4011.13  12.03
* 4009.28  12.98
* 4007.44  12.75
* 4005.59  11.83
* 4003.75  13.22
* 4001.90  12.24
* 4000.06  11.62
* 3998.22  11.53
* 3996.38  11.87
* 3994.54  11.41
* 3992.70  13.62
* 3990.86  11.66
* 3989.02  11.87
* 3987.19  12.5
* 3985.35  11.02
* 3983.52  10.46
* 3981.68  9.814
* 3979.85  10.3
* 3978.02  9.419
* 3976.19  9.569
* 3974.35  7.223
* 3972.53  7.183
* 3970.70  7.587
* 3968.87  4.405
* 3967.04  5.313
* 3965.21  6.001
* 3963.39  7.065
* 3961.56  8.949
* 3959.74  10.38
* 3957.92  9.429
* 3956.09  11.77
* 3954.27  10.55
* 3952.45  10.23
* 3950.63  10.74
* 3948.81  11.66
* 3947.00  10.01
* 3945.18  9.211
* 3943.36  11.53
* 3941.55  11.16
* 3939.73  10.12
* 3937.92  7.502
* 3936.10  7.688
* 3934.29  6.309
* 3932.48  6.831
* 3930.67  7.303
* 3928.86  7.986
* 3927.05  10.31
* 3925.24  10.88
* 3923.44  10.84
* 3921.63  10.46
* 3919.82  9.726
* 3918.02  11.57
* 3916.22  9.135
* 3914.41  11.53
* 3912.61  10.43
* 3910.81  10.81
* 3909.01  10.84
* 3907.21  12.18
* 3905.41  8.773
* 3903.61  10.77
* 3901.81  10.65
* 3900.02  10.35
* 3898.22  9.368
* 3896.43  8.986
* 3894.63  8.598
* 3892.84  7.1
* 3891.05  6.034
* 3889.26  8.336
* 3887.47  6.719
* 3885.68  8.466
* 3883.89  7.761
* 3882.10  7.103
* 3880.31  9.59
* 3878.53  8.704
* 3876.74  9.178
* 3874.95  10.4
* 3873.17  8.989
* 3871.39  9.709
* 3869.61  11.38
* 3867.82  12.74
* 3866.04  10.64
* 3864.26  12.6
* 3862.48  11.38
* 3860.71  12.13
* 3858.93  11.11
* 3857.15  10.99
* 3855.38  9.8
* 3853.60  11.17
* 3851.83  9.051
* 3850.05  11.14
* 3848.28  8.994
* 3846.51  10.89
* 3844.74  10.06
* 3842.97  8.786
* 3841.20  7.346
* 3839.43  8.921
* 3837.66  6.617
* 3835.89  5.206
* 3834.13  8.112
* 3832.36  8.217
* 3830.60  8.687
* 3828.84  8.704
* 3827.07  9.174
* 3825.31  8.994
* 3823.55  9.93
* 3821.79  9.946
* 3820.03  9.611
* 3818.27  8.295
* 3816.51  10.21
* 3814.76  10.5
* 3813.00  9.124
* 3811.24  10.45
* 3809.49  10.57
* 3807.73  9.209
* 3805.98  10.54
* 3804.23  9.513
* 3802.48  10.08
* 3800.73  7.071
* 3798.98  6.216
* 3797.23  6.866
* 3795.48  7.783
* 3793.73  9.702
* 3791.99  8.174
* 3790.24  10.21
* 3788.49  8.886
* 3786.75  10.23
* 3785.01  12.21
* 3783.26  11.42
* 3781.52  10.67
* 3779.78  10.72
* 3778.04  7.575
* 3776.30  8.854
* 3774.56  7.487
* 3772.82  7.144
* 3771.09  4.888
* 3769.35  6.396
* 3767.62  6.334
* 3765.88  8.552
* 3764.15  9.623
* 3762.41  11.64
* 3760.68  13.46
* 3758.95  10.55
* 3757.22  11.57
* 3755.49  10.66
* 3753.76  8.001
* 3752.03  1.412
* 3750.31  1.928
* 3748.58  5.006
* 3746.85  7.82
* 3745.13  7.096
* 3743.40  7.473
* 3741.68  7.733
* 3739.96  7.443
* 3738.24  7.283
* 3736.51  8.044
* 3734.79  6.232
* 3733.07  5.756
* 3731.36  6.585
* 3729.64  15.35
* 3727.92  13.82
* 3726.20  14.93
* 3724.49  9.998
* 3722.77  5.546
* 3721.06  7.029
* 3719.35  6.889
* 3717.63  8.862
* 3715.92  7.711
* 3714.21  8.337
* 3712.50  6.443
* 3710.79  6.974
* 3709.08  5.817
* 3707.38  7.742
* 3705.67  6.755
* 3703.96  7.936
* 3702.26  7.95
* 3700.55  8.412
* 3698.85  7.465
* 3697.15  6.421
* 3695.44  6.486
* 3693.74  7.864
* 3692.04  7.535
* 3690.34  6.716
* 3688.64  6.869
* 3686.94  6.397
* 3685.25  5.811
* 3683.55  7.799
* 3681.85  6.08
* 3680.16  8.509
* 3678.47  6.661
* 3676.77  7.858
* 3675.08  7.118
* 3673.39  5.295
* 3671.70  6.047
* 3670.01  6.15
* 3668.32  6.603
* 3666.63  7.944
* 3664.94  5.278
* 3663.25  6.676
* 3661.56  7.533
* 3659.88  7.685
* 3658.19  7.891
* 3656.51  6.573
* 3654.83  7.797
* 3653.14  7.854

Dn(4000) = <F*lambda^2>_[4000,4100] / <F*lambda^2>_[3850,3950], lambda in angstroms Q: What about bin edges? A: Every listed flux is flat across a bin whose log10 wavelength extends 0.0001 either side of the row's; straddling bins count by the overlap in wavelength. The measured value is 1.3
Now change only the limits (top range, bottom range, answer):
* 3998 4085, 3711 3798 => 1.67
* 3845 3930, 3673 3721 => 1.53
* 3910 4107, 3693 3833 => 1.45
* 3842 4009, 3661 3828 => 1.32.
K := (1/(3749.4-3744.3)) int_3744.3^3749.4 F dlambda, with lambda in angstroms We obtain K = 6.65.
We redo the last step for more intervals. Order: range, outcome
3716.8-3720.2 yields 7.85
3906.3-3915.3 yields 11.2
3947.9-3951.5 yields 11.2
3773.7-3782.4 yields 9.07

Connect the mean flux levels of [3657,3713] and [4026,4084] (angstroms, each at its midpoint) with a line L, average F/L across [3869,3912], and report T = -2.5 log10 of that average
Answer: 0.08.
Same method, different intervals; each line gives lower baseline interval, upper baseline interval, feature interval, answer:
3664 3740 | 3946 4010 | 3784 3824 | -0.10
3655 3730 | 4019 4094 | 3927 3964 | 0.15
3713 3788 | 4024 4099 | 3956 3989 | 0.24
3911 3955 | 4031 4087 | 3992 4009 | -0.11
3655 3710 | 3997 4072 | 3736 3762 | 0.04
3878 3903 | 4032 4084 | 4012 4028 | -0.10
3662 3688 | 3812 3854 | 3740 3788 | -0.04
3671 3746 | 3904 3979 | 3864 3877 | -0.21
